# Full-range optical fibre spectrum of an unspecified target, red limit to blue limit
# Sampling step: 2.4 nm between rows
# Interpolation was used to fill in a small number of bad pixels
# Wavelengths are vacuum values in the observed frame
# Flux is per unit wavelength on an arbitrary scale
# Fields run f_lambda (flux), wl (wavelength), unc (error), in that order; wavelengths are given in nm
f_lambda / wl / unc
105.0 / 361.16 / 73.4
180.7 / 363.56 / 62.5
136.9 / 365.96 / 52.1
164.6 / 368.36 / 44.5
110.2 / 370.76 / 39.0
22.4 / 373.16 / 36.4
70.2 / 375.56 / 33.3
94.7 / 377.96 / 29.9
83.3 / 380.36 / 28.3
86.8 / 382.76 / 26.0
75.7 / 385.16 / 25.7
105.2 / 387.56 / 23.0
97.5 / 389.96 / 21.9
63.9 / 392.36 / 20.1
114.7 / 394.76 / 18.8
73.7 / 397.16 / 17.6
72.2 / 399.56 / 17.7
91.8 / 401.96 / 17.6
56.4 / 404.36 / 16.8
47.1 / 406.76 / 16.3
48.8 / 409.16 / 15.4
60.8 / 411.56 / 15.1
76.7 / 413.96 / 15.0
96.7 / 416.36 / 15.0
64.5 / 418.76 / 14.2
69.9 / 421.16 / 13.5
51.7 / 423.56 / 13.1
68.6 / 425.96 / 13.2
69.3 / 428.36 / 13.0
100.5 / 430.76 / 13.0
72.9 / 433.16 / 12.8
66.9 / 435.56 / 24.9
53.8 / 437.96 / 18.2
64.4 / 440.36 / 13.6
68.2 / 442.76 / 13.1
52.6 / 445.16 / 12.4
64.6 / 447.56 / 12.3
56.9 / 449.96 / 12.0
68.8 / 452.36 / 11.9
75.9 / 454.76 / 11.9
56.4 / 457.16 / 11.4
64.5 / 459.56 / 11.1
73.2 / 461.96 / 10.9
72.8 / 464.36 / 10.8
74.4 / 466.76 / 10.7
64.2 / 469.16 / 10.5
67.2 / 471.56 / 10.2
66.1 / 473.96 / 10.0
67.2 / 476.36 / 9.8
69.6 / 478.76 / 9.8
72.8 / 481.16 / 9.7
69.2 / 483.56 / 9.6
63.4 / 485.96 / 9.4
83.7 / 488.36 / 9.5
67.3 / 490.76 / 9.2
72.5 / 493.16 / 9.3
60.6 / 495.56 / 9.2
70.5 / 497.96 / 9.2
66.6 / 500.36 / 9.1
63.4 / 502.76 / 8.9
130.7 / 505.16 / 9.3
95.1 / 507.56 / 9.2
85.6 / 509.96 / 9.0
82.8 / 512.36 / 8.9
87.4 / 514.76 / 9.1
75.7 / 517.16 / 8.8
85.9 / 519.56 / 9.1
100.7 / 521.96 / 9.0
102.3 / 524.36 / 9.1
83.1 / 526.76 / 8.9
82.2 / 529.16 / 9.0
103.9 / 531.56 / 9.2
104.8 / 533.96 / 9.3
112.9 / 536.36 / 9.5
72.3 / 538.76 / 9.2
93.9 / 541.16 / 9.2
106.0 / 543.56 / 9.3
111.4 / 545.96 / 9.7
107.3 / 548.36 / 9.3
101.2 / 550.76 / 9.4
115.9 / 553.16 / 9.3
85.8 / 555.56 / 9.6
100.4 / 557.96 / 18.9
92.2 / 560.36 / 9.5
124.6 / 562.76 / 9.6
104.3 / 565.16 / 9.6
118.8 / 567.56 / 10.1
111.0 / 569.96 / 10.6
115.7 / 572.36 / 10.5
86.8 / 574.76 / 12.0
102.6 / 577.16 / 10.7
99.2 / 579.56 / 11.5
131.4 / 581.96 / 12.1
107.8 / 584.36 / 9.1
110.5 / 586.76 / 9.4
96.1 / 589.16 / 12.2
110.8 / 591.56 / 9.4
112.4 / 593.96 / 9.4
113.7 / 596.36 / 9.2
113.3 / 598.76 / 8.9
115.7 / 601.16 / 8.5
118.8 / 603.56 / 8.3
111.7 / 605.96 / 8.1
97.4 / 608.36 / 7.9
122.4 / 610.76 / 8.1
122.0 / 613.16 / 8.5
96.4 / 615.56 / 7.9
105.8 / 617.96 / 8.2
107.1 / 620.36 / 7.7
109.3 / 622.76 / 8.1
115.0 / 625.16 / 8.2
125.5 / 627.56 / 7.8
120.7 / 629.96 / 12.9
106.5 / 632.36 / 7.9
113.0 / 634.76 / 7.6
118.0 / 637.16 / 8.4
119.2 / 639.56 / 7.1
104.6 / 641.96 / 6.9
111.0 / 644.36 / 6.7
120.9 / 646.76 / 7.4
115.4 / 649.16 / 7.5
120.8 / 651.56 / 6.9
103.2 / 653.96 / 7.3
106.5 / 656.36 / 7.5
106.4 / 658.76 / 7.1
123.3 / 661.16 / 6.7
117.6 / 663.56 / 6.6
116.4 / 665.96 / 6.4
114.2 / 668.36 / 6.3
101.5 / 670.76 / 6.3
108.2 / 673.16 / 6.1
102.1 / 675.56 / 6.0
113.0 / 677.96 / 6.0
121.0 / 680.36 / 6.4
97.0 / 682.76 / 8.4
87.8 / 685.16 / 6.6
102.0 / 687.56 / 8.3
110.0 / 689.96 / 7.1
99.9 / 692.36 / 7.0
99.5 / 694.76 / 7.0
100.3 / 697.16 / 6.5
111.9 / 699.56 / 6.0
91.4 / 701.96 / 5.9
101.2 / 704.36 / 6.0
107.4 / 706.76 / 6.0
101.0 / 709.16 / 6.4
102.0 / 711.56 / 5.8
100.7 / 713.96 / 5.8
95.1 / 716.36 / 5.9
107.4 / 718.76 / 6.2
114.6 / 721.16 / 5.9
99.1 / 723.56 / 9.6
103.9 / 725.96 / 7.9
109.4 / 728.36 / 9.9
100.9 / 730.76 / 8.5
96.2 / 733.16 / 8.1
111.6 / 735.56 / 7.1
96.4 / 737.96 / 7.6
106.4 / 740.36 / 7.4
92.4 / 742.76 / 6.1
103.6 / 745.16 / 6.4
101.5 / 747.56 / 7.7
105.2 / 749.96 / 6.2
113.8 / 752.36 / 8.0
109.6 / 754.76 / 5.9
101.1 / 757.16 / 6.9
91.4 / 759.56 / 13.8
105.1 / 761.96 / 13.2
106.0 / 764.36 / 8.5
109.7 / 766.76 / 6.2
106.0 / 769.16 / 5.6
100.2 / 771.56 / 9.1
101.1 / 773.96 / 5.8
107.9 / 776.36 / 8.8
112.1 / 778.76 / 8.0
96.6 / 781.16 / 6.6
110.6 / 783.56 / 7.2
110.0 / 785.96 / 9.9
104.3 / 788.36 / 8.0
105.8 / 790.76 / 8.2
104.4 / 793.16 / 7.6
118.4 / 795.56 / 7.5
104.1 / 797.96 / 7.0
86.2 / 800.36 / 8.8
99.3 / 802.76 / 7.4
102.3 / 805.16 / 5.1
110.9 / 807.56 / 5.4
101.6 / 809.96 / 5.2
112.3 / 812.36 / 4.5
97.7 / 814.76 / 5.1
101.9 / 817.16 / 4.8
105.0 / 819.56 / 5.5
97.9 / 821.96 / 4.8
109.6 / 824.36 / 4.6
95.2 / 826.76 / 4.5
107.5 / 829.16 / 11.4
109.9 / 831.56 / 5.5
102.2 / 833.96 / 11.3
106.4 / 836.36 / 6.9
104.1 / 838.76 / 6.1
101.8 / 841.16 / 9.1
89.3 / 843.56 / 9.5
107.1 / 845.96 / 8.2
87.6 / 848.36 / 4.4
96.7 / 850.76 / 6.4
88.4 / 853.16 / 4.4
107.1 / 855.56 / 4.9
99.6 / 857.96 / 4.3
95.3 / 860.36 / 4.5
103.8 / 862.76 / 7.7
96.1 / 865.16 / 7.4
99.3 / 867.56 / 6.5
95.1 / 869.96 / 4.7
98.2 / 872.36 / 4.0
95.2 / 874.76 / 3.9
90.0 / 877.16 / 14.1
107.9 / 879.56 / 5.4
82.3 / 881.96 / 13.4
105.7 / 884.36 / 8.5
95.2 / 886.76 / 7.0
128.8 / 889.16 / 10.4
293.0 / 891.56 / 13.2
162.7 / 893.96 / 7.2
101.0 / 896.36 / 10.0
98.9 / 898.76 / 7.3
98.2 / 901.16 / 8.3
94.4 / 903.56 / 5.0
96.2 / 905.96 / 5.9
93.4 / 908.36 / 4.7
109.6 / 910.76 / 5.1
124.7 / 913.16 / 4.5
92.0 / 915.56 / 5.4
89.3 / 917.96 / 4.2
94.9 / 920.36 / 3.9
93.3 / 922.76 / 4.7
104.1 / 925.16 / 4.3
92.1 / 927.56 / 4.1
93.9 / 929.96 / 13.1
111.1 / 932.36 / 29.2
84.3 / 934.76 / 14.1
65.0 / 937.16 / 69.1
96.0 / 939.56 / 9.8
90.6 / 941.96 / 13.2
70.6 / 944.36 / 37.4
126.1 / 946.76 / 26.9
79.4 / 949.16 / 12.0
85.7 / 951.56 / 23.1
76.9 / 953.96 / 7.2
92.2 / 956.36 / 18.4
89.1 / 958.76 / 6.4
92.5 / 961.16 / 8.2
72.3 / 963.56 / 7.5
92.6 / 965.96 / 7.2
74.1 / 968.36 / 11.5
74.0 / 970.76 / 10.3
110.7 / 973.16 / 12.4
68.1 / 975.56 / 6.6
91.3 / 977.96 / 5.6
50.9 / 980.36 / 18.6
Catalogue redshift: 0.357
